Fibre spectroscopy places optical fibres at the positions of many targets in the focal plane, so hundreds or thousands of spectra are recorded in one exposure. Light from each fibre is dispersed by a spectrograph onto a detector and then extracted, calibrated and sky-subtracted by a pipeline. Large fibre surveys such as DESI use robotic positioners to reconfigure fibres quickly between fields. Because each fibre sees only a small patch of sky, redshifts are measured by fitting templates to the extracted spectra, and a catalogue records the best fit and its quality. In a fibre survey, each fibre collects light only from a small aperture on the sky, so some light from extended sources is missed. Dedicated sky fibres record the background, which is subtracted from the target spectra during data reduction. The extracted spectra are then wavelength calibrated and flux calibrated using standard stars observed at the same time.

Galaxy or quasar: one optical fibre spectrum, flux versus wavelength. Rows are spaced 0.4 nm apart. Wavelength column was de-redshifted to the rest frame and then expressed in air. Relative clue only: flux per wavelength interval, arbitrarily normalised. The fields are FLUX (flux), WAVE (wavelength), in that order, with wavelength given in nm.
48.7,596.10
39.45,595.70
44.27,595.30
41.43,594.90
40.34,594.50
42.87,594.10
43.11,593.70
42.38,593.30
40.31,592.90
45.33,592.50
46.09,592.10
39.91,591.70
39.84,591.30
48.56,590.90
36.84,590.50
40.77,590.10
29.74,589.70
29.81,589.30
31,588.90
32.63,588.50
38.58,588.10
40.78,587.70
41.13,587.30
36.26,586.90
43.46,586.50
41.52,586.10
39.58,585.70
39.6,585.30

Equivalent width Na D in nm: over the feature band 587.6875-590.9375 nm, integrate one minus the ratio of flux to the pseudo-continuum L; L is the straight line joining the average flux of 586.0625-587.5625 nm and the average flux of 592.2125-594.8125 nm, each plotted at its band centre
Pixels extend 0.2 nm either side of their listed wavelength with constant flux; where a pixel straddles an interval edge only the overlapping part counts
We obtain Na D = 0.439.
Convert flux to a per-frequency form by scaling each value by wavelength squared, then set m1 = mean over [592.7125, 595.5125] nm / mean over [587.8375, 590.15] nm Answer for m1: 1.3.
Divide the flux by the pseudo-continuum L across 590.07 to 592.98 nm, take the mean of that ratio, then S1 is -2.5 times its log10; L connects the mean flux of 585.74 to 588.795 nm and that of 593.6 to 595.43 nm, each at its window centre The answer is -0.038 mag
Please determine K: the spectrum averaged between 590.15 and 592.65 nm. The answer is 42.6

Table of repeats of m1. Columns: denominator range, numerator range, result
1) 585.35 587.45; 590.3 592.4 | 1.07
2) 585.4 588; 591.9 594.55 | 1.09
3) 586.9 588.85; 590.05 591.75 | 1.11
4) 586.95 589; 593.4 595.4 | 1.17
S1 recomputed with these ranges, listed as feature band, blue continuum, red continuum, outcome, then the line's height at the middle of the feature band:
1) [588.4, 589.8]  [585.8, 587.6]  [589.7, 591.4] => 0.30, 40.3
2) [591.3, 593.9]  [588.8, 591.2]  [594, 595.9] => -0.09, 39.2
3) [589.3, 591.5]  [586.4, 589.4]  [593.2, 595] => 0.02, 38.9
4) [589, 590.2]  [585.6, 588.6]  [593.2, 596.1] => 0.23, 40.4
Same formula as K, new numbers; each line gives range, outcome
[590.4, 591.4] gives 42.4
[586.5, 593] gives 38.7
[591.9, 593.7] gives 43.5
